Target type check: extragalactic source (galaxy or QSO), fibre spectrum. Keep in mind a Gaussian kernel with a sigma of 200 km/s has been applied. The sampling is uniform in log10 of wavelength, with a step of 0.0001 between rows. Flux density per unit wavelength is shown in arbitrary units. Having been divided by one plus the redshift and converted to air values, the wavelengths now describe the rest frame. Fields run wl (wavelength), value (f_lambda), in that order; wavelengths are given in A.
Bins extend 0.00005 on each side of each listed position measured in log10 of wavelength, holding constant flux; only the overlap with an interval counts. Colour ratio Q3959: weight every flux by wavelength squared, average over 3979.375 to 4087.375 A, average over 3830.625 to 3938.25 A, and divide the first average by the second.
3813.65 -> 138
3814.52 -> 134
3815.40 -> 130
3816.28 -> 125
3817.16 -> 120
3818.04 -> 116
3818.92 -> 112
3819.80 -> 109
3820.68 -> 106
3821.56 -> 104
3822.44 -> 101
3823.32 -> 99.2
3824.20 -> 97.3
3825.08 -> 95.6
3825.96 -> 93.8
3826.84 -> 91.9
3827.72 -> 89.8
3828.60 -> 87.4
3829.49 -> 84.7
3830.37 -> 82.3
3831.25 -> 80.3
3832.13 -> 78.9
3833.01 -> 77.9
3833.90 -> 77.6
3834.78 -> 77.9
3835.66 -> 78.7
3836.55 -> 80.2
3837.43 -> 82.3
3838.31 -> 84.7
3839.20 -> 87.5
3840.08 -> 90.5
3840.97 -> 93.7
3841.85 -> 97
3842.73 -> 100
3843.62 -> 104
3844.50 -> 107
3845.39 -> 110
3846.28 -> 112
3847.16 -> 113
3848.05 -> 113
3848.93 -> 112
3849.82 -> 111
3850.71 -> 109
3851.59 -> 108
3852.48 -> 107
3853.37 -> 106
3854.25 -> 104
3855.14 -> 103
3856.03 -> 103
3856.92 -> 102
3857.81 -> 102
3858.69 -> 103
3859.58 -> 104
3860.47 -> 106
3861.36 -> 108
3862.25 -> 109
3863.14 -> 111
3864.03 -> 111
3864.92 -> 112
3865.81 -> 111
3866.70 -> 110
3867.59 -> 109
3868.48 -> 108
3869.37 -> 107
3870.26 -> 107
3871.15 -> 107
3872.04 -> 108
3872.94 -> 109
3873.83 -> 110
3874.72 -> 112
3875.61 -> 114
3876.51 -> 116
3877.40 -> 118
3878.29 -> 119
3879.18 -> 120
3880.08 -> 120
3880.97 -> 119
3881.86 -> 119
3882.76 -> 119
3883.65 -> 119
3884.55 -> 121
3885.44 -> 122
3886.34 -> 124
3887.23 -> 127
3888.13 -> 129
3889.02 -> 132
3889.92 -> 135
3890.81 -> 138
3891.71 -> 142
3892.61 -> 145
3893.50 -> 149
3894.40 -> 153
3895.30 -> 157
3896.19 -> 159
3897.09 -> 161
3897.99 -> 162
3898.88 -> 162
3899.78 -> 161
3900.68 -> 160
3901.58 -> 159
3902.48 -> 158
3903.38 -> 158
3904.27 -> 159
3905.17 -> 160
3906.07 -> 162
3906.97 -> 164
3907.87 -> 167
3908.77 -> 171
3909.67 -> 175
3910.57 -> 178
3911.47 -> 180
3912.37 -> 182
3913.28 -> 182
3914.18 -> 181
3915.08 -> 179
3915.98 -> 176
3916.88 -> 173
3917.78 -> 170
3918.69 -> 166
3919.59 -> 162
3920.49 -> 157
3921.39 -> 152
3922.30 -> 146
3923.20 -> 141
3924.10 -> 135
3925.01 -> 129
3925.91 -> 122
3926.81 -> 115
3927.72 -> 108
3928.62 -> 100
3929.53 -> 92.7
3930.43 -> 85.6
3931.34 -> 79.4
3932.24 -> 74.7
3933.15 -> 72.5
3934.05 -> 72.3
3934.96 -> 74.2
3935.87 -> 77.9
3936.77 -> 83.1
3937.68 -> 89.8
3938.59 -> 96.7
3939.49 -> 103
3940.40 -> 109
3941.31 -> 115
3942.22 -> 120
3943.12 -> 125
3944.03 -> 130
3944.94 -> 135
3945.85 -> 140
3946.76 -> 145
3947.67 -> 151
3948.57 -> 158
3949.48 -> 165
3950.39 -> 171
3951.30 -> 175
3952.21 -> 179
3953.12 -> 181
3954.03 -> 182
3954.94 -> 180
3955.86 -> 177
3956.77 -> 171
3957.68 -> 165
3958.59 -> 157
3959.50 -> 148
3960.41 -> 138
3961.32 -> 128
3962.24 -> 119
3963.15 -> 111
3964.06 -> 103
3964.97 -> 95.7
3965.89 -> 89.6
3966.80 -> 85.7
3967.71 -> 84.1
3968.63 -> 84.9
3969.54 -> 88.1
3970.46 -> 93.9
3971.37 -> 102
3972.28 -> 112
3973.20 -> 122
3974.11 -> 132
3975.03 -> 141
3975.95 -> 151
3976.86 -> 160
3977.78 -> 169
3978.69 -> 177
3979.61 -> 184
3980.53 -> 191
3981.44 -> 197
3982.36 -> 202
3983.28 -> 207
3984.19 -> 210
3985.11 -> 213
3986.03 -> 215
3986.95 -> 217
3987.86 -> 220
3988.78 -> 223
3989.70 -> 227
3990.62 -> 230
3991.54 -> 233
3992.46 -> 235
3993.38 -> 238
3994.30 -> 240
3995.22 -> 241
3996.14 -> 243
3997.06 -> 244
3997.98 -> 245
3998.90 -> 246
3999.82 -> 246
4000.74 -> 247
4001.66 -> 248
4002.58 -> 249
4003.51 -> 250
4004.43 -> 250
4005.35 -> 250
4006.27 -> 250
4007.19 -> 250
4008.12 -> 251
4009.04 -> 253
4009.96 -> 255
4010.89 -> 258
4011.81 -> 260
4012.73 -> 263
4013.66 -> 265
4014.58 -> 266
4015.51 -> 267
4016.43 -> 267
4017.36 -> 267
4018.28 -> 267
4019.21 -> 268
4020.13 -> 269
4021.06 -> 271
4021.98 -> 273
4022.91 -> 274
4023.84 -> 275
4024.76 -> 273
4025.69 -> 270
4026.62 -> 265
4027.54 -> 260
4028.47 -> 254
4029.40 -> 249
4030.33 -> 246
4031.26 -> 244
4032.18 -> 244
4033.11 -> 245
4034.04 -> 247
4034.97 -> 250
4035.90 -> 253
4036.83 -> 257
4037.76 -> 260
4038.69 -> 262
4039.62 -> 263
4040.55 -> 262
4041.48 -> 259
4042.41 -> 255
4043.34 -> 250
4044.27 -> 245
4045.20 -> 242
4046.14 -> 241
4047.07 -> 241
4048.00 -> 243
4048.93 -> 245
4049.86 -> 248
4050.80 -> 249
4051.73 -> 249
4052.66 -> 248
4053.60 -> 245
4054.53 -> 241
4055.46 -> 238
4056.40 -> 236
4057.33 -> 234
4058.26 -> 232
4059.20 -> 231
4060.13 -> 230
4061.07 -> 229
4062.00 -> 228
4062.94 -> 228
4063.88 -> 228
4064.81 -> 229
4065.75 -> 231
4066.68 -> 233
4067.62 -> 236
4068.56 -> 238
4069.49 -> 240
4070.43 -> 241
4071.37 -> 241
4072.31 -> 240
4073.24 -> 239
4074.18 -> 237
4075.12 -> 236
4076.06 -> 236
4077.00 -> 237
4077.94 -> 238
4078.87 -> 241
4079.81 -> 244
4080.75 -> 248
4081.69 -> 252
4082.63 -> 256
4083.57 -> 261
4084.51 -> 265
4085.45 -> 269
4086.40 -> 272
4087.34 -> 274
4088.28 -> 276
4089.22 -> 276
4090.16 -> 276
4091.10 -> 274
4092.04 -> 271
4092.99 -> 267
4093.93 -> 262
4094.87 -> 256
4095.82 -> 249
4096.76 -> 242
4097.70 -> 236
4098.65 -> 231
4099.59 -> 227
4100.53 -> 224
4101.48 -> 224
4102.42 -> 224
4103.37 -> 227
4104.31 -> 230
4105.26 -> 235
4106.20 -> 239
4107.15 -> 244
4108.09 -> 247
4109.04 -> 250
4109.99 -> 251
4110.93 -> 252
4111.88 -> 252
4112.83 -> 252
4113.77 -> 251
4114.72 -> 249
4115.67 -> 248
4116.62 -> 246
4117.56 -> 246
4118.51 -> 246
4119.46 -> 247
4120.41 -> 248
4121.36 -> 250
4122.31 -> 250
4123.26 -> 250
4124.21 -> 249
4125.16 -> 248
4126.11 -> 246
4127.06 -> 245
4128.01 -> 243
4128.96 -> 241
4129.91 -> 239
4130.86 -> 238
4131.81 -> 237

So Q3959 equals 2.16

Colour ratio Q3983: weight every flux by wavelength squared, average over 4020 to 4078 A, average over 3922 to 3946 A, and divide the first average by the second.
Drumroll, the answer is 2.47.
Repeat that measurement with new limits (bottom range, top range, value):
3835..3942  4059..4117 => 2.19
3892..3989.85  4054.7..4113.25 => 1.79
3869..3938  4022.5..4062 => 1.99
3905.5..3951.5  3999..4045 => 2.00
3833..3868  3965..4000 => 1.91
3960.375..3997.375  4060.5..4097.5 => 1.55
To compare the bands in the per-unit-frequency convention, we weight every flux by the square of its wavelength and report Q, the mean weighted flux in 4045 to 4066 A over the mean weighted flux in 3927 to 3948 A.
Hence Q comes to 2.44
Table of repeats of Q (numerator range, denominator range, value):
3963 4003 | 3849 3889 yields 1.73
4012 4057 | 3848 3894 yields 2.41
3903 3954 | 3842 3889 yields 1.28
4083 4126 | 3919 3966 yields 2.12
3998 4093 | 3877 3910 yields 1.88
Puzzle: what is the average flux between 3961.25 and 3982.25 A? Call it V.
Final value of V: 128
